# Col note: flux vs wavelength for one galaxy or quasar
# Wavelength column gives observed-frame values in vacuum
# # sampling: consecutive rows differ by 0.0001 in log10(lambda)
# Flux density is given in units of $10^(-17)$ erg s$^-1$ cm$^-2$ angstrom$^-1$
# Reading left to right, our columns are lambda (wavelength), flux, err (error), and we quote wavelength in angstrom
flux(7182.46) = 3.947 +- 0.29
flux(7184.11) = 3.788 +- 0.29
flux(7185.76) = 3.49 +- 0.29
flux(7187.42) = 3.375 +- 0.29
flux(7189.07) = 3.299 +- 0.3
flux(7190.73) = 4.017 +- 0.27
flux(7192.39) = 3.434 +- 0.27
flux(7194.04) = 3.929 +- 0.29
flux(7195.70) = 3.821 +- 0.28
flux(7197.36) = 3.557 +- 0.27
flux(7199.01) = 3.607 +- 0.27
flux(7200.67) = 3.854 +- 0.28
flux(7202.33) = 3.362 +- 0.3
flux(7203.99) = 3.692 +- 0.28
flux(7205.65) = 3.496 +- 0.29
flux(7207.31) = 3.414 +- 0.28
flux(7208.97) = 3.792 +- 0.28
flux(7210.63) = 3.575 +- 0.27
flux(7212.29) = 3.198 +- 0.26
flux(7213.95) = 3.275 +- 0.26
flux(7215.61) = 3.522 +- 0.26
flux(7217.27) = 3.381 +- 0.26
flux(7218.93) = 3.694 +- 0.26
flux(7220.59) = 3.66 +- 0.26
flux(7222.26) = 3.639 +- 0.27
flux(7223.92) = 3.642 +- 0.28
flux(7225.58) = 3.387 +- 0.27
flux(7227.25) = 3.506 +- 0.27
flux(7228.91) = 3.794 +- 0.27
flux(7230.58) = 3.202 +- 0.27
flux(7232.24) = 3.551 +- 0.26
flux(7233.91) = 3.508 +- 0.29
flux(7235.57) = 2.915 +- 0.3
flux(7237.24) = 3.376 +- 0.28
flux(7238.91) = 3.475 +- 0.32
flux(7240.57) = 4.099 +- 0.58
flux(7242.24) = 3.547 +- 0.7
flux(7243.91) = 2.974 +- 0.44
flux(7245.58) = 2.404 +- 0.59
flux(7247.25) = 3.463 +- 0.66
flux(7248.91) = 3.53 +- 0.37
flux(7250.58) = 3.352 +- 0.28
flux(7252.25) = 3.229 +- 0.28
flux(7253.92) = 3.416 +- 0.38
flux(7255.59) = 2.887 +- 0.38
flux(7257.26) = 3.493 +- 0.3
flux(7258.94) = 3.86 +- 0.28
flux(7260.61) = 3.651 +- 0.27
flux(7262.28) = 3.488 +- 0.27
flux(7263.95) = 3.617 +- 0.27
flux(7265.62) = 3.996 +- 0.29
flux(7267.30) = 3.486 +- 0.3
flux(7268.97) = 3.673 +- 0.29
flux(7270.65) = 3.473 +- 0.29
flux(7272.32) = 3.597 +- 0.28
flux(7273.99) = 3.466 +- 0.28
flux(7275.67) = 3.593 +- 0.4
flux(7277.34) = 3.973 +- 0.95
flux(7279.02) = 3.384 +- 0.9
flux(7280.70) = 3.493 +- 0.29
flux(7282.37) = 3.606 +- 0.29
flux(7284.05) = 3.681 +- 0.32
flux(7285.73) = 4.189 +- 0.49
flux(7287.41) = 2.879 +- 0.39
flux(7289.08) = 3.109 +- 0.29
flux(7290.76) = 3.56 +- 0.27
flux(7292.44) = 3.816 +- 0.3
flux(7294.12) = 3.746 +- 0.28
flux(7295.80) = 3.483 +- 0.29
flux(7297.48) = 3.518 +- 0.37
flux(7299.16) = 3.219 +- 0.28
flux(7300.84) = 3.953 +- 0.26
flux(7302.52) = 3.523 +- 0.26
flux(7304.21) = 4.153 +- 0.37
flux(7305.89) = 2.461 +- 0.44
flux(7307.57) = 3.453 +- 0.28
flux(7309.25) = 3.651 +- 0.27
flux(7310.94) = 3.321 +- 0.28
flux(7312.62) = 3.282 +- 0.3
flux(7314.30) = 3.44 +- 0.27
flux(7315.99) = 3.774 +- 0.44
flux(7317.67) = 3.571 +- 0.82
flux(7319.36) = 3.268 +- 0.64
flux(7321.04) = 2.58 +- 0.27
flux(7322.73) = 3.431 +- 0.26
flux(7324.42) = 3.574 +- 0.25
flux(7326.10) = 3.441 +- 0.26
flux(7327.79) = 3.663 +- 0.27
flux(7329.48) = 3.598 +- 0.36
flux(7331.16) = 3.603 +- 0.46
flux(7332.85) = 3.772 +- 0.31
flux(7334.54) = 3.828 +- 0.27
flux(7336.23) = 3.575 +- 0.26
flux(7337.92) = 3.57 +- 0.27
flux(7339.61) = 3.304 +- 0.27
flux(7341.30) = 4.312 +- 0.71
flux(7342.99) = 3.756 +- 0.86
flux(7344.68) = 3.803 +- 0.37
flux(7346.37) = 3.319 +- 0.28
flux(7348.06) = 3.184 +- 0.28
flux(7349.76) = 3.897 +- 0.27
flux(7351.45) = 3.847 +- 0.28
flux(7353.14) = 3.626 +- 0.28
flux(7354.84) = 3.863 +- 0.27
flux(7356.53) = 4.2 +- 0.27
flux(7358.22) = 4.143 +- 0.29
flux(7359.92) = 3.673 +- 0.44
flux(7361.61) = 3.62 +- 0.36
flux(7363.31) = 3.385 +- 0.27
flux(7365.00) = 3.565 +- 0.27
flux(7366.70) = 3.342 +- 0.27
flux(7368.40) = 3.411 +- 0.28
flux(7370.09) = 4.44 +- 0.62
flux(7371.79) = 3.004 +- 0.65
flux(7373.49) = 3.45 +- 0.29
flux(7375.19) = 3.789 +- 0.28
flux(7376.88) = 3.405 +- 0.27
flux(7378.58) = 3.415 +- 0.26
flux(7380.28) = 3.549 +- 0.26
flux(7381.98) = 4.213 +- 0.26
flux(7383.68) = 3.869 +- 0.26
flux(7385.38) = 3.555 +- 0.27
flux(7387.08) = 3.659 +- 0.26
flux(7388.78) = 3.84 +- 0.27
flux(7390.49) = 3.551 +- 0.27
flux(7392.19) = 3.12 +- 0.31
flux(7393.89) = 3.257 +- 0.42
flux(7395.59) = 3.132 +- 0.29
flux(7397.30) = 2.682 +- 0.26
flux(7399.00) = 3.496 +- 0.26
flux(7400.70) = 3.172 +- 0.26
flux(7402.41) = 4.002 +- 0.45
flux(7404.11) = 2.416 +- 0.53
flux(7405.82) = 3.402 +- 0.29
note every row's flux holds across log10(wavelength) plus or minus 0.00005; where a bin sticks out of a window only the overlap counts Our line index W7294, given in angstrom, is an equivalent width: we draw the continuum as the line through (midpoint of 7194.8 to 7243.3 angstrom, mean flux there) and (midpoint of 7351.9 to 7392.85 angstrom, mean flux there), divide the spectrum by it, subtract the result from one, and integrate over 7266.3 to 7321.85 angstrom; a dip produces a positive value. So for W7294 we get 1.48 angstrom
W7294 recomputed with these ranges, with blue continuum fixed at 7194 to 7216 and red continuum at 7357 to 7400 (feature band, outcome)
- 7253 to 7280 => 0.0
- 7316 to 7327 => 0.6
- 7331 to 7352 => -0.7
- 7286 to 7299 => 0.3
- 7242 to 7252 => 1.0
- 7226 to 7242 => 0.3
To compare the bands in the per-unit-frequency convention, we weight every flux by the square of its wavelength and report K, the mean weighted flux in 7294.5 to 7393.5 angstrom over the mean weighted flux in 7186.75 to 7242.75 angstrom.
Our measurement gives 1.05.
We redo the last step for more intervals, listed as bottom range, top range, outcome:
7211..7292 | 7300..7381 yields 1.05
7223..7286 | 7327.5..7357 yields 1.09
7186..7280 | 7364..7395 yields 1.06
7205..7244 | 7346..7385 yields 1.09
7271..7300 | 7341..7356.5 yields 1.07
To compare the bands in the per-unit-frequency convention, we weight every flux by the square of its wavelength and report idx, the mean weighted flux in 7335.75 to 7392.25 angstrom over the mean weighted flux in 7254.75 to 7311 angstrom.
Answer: 1.06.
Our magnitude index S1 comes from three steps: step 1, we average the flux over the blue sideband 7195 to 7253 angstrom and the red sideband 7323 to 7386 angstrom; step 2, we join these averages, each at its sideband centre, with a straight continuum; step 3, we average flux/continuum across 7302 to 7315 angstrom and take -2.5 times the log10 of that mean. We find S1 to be 0.06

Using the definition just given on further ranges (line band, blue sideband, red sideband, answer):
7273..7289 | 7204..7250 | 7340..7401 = -0.02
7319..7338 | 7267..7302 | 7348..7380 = 0.04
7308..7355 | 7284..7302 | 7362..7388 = 0.01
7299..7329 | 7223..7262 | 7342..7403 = 0.02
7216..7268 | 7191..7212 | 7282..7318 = 0.04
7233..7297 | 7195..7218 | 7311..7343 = 0.02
